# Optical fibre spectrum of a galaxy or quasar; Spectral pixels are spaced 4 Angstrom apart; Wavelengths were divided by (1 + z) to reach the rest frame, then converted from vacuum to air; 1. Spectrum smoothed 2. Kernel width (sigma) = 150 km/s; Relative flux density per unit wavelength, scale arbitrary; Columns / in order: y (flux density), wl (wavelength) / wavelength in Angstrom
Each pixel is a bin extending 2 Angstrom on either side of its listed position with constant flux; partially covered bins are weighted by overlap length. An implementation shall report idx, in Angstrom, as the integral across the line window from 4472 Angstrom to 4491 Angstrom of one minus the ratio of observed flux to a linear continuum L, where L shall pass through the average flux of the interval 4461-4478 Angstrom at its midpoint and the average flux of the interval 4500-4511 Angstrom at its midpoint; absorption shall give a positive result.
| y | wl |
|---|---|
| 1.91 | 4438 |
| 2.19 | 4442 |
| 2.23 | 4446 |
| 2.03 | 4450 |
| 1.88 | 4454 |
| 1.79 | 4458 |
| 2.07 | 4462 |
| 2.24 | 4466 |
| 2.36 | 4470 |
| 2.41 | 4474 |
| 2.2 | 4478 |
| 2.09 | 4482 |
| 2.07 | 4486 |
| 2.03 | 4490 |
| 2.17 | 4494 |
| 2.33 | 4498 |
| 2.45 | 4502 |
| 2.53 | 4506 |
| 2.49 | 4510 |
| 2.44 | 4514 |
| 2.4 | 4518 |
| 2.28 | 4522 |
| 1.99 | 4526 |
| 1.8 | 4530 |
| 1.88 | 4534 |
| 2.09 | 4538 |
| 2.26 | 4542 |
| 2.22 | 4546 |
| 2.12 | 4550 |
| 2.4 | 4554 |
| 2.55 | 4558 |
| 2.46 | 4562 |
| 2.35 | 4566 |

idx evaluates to 1.43 Angstrom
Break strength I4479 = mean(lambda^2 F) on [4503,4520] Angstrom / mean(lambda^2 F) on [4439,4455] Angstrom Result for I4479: 1.22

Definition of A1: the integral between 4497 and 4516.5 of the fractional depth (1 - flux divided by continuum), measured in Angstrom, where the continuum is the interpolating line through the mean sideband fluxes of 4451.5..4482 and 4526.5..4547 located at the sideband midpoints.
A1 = -3.5 Angstrom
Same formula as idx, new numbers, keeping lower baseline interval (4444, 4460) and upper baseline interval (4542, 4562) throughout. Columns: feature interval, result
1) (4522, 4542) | 2.3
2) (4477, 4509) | -1.7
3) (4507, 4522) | -1.6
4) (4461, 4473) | -1.3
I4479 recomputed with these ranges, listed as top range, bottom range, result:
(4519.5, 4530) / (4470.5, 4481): 0.93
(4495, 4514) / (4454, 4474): 1.17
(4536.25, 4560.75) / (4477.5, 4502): 1.08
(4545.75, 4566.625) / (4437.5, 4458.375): 1.22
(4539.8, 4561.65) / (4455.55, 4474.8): 1.12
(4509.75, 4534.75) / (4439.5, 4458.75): 1.10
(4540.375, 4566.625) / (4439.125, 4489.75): 1.15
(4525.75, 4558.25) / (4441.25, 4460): 1.10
